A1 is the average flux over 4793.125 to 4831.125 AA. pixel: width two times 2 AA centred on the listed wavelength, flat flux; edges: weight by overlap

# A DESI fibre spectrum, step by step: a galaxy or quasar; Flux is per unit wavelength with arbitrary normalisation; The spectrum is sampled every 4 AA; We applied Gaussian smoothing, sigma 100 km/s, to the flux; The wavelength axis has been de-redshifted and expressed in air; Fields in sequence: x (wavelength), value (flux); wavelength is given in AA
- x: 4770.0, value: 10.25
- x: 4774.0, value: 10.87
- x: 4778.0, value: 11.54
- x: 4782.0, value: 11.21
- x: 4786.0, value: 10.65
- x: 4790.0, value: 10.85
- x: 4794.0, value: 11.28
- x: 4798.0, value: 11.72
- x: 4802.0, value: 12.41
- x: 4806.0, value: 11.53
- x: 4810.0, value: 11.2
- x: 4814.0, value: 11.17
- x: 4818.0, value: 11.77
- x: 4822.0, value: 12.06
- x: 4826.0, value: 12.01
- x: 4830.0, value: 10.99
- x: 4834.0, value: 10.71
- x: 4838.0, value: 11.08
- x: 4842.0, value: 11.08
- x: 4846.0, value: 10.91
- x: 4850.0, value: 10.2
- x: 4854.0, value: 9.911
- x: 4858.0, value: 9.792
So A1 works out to 11.6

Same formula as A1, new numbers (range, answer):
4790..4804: 11.7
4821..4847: 11.2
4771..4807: 11.3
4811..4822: 11.6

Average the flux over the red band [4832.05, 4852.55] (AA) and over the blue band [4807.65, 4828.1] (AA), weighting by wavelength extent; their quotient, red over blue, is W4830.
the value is 0.9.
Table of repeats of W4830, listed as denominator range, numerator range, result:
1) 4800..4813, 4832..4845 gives 0.94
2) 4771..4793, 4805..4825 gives 1.05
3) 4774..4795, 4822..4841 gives 1.02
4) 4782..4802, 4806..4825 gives 1.03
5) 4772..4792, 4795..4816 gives 1.05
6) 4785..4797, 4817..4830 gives 1.07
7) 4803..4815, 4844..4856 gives 0.91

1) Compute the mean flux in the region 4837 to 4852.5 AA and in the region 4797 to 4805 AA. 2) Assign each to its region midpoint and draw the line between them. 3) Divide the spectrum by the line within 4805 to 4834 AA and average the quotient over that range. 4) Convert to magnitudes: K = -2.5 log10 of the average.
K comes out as 0.002 mag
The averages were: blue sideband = 12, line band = 11.5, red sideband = 10.8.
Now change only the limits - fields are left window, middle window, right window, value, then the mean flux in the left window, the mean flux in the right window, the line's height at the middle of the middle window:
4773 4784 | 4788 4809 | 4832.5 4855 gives -0.05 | 11.2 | 10.7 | 11.1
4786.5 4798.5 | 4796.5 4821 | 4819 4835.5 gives -0.03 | 11.1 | 11.5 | 11.3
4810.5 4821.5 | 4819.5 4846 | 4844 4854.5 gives -0.03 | 11.5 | 10.4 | 11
